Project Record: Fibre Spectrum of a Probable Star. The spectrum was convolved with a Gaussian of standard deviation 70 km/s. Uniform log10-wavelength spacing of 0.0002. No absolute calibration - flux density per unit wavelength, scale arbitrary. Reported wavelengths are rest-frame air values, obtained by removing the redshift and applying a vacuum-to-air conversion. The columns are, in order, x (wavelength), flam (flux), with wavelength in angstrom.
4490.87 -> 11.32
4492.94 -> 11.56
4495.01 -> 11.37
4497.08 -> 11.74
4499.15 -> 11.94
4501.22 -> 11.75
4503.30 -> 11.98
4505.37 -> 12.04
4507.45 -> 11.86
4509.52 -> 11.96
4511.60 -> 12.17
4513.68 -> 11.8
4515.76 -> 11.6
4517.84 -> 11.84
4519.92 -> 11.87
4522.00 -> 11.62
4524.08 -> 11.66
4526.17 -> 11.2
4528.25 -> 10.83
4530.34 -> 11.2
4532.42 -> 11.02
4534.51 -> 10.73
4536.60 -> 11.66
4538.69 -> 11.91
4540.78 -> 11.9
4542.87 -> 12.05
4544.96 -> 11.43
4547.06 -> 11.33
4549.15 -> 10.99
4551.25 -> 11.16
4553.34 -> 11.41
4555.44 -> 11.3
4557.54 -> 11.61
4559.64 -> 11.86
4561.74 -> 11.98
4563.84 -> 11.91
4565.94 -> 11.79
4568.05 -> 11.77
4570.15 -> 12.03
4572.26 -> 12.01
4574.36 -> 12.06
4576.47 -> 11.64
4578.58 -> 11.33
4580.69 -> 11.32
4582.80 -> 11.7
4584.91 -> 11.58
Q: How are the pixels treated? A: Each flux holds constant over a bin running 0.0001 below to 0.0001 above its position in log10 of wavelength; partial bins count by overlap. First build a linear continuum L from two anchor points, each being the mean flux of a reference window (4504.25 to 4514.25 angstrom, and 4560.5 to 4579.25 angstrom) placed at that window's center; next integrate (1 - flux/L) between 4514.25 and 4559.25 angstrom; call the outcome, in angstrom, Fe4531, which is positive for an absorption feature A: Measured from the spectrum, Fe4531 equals 1.7 angstrom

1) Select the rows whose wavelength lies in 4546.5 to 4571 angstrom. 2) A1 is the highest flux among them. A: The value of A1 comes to 12.03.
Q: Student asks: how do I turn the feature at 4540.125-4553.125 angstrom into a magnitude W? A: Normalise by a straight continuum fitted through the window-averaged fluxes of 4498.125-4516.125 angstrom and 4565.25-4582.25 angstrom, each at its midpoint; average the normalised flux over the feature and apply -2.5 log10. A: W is 0.03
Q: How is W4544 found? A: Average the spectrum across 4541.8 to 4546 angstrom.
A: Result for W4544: 11.8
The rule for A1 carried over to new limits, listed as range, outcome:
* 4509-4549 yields 12.17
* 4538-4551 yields 12.05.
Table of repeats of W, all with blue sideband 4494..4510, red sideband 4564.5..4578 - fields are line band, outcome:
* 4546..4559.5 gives 0.049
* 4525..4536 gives 0.077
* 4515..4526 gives 0.015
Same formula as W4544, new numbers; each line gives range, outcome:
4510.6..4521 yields 11.9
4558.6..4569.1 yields 11.9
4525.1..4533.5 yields 11.1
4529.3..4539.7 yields 11.3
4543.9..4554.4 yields 11.3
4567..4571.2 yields 11.9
